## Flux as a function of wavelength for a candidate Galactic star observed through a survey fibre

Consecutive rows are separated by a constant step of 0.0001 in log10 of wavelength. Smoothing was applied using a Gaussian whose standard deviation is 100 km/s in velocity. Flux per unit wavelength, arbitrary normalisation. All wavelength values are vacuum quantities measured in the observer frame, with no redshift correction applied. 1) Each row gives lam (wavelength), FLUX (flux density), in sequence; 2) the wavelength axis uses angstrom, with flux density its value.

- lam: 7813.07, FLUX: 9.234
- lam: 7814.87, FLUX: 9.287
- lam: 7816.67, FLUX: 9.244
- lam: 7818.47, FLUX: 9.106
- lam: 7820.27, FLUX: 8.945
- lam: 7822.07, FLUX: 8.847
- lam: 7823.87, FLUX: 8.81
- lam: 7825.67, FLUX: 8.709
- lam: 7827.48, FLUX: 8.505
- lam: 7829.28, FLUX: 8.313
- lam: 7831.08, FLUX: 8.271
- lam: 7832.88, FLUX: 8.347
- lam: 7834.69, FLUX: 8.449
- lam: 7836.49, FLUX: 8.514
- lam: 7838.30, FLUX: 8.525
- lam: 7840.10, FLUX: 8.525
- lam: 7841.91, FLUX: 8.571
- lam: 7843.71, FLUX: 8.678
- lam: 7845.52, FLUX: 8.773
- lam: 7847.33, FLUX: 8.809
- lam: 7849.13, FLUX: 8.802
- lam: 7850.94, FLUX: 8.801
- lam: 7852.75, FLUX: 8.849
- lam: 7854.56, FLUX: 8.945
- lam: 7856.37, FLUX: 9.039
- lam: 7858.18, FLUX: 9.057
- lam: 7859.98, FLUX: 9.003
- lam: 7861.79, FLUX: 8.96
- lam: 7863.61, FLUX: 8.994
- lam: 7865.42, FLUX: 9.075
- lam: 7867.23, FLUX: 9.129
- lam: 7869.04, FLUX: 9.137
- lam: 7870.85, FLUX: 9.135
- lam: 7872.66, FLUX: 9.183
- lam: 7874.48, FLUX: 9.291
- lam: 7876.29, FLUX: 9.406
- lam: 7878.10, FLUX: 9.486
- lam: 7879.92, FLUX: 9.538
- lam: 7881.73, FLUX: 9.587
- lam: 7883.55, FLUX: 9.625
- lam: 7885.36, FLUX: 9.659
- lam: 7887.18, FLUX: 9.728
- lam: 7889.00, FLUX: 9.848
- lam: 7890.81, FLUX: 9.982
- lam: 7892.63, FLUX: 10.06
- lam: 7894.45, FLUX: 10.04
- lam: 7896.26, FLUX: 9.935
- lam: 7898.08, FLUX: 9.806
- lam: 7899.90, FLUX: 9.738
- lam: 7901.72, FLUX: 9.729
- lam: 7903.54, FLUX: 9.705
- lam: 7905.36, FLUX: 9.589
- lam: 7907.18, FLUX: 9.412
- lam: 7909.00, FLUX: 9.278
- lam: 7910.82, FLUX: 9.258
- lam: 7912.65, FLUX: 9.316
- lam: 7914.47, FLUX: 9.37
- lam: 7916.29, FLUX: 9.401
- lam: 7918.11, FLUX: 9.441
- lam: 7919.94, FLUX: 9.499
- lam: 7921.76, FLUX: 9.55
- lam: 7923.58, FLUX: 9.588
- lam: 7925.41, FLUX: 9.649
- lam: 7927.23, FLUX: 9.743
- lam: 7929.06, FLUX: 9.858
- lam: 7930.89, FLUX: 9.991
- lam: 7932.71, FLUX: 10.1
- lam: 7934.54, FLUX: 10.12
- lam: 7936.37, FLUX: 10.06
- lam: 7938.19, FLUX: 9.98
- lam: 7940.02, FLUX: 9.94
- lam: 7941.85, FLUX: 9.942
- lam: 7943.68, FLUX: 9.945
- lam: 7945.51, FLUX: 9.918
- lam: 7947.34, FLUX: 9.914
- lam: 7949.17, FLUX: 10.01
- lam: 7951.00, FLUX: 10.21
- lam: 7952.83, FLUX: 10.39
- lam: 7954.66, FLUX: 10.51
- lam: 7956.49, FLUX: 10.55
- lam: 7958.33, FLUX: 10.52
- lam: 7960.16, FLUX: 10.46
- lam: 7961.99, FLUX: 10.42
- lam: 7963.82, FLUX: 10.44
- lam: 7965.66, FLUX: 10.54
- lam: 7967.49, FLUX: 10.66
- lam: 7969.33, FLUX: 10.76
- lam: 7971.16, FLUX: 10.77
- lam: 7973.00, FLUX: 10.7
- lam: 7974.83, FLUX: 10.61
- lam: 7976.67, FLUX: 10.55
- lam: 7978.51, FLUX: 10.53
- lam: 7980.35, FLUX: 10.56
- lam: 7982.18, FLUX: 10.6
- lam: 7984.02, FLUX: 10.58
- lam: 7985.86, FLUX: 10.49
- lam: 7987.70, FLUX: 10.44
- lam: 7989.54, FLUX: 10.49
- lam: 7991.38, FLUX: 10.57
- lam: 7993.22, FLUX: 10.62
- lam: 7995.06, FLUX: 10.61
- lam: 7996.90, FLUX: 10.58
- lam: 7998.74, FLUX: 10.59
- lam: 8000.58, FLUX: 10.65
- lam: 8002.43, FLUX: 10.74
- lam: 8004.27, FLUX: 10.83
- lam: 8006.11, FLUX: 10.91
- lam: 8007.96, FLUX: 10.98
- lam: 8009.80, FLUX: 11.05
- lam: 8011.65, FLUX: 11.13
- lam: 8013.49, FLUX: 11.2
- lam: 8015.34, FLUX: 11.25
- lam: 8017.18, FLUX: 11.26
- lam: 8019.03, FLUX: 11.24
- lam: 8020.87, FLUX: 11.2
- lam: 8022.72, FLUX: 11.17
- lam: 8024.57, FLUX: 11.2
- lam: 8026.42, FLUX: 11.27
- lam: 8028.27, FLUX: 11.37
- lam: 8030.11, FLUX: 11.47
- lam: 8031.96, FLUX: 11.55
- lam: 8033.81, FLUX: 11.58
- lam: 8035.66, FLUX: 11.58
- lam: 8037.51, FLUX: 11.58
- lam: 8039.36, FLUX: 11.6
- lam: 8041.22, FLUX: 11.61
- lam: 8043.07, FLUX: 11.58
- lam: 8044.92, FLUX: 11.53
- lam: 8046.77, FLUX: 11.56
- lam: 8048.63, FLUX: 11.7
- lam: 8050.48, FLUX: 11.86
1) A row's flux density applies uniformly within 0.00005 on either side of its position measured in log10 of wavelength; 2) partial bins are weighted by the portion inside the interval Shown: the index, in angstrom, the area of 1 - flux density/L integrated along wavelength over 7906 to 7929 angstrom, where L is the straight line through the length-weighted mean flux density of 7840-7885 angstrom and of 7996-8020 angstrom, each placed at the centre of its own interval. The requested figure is 0.7 angstrom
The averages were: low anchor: 9.07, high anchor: 11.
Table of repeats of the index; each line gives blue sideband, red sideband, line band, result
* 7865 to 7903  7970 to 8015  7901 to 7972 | 1.19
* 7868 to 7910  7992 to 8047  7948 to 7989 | 0.20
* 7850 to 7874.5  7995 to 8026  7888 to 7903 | -0.66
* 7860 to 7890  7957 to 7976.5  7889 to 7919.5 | 0.34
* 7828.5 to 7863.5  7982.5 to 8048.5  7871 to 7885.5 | -0.45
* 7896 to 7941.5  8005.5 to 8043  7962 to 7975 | -0.22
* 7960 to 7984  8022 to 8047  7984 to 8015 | 0.66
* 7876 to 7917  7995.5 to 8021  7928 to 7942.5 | 0.14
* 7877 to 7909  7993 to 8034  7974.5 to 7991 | 0.28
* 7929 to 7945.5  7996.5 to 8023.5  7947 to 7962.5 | -0.17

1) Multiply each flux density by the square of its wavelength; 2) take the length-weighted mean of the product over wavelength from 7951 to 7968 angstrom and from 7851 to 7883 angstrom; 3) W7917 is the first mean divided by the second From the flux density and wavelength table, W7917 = 1.17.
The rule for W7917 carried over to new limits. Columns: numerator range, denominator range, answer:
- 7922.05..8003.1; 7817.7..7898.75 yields 1.17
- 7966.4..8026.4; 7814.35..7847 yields 1.30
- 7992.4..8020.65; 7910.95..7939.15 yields 1.15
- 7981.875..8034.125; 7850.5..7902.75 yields 1.20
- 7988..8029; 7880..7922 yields 1.17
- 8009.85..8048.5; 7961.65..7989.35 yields 1.09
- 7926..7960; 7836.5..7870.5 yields 1.17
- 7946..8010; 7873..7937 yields 1.11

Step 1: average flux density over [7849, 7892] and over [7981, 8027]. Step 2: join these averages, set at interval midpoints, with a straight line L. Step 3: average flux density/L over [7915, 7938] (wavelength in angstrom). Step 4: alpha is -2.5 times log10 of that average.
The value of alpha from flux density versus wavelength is 0.02 mag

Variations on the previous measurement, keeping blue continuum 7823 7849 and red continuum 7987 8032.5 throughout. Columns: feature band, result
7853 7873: -0.014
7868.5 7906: -0.041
